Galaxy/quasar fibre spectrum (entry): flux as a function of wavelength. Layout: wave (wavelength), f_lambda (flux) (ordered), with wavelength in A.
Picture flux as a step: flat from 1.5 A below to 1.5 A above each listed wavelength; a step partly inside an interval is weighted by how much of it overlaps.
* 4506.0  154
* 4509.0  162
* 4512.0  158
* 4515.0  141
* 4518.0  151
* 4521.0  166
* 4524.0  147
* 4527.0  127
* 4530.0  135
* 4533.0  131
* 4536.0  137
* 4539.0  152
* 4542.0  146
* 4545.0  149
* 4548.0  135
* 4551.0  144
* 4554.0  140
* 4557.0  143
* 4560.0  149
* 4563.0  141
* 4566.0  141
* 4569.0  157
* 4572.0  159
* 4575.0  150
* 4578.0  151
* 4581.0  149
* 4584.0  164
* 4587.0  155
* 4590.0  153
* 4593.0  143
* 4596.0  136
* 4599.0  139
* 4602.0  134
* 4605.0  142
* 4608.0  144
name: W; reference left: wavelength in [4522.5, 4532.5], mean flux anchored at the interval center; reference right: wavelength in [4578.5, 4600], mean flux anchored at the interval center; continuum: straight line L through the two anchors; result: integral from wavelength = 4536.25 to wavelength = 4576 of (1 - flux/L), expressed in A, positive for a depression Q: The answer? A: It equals -1.3 A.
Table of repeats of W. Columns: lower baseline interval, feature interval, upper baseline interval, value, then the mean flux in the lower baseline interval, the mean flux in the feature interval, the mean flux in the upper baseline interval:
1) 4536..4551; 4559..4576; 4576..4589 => 0.13 A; 144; 150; 154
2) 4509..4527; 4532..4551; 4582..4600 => 1.04 A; 151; 142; 149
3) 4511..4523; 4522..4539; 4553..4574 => 1.57 A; 154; 138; 147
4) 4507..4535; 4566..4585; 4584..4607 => -1.13 A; 146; 154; 145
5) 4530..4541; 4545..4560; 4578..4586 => 0.33 A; 140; 142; 155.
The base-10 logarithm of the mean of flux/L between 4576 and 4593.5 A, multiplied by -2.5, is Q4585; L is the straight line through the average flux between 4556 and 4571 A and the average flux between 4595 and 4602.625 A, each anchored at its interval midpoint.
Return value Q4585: -0.09 mag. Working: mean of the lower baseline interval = 147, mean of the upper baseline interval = 137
